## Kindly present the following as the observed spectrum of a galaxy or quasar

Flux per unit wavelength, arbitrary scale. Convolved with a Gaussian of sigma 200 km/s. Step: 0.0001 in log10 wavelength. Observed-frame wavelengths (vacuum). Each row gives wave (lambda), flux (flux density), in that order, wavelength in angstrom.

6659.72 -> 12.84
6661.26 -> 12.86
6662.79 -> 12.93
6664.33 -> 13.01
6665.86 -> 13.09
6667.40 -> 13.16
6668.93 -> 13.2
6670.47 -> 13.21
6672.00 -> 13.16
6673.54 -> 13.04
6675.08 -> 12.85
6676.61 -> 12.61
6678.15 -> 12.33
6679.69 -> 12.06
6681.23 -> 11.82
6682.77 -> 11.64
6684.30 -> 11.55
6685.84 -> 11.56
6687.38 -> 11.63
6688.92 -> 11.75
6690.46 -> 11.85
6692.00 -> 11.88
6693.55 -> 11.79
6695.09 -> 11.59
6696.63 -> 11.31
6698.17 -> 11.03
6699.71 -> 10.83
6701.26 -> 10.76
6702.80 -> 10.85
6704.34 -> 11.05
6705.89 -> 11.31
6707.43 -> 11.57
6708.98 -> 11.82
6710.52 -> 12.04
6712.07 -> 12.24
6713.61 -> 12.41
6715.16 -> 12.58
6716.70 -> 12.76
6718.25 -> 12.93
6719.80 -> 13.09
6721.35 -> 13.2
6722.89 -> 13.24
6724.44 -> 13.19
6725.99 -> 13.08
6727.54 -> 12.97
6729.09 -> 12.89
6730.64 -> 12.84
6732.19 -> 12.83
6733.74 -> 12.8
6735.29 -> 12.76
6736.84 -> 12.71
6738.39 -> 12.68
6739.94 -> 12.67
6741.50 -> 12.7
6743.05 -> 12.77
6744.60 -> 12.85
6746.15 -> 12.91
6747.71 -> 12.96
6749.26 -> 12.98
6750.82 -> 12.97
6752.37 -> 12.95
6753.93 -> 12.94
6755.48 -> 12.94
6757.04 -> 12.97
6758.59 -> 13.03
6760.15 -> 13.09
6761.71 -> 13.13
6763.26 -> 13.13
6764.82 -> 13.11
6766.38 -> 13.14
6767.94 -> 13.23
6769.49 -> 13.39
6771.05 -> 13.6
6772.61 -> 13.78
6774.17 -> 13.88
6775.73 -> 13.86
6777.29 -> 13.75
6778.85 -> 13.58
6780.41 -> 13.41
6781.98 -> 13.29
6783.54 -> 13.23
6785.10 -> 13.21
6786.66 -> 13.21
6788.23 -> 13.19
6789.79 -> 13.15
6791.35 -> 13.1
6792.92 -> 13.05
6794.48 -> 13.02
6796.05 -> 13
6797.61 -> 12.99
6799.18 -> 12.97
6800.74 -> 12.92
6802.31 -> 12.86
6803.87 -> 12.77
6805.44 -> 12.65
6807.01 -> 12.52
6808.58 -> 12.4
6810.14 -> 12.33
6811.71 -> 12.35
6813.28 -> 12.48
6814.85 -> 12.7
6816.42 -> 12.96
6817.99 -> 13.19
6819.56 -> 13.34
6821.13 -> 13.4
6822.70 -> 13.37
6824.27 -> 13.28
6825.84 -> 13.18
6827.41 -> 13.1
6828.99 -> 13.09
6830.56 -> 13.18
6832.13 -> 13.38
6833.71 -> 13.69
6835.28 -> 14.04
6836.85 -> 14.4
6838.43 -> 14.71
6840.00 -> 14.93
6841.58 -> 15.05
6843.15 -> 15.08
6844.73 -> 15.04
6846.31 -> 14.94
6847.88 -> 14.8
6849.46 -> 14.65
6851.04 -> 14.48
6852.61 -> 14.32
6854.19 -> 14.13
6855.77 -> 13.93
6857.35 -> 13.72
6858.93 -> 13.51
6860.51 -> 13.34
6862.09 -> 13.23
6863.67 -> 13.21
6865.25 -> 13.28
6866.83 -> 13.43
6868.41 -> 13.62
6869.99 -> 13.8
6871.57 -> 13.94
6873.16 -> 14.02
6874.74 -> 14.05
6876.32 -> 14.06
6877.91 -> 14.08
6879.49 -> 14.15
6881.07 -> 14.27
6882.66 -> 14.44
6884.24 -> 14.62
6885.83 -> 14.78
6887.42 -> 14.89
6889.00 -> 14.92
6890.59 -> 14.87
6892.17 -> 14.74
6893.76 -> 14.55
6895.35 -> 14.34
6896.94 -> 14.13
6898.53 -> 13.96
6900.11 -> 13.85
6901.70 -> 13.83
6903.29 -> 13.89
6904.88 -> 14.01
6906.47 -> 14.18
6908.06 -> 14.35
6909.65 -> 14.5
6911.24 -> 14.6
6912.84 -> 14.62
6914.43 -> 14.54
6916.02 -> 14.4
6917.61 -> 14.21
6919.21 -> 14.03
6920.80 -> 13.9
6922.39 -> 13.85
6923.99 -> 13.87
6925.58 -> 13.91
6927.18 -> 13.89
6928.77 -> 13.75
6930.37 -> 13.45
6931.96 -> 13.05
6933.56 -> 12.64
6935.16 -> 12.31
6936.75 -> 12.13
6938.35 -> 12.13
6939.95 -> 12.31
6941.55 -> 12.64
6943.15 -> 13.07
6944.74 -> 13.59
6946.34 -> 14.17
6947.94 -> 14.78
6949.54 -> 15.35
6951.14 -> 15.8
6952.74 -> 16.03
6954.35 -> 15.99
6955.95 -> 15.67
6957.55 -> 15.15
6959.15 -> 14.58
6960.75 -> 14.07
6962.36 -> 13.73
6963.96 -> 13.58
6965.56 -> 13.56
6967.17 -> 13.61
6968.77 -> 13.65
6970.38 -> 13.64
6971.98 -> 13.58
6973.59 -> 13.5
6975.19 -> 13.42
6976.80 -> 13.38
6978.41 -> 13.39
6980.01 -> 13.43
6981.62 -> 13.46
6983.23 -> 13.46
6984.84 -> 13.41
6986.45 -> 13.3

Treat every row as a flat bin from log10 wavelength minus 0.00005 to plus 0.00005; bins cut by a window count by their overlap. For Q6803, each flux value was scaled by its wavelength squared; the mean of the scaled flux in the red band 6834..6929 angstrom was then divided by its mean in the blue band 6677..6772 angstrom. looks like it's 1.20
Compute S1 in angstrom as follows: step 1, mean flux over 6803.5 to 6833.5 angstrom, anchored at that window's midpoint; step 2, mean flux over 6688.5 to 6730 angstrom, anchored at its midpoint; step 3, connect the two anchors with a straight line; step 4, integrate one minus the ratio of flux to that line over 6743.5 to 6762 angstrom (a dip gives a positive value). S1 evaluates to -0.8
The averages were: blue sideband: 12.1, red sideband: 12.9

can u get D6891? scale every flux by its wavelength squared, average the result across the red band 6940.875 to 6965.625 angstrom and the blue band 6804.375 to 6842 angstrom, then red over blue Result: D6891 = 1.13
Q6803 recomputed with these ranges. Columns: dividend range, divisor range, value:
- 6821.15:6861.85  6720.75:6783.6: 1.10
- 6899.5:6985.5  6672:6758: 1.20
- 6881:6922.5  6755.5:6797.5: 1.12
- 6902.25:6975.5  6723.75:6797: 1.12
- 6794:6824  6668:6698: 1.10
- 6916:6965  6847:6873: 1.03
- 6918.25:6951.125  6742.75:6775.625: 1.08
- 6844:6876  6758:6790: 1.07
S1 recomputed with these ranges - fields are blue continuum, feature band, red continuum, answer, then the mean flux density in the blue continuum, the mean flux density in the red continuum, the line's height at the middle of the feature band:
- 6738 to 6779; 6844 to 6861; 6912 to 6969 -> -0.9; 13.1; 13.9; 13.6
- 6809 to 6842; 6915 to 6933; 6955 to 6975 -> 0.0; 13.4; 14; 13.8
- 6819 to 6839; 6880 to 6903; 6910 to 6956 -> -1.1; 13.5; 13.9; 13.8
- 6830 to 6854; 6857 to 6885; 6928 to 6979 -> 0.9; 14.5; 13.8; 14.3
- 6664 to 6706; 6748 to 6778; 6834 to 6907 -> -0.7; 12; 14.2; 12.9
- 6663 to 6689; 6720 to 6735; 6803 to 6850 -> -0.2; 12.5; 13.6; 12.9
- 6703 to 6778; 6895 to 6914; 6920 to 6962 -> -0.6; 12.9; 13.9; 13.7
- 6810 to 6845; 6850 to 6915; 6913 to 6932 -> -1.5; 13.6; 14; 13.8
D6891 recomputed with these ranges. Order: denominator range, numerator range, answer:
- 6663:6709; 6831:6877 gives 1.24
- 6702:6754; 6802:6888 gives 1.13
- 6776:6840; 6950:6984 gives 1.12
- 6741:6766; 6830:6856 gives 1.14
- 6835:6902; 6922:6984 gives 0.99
